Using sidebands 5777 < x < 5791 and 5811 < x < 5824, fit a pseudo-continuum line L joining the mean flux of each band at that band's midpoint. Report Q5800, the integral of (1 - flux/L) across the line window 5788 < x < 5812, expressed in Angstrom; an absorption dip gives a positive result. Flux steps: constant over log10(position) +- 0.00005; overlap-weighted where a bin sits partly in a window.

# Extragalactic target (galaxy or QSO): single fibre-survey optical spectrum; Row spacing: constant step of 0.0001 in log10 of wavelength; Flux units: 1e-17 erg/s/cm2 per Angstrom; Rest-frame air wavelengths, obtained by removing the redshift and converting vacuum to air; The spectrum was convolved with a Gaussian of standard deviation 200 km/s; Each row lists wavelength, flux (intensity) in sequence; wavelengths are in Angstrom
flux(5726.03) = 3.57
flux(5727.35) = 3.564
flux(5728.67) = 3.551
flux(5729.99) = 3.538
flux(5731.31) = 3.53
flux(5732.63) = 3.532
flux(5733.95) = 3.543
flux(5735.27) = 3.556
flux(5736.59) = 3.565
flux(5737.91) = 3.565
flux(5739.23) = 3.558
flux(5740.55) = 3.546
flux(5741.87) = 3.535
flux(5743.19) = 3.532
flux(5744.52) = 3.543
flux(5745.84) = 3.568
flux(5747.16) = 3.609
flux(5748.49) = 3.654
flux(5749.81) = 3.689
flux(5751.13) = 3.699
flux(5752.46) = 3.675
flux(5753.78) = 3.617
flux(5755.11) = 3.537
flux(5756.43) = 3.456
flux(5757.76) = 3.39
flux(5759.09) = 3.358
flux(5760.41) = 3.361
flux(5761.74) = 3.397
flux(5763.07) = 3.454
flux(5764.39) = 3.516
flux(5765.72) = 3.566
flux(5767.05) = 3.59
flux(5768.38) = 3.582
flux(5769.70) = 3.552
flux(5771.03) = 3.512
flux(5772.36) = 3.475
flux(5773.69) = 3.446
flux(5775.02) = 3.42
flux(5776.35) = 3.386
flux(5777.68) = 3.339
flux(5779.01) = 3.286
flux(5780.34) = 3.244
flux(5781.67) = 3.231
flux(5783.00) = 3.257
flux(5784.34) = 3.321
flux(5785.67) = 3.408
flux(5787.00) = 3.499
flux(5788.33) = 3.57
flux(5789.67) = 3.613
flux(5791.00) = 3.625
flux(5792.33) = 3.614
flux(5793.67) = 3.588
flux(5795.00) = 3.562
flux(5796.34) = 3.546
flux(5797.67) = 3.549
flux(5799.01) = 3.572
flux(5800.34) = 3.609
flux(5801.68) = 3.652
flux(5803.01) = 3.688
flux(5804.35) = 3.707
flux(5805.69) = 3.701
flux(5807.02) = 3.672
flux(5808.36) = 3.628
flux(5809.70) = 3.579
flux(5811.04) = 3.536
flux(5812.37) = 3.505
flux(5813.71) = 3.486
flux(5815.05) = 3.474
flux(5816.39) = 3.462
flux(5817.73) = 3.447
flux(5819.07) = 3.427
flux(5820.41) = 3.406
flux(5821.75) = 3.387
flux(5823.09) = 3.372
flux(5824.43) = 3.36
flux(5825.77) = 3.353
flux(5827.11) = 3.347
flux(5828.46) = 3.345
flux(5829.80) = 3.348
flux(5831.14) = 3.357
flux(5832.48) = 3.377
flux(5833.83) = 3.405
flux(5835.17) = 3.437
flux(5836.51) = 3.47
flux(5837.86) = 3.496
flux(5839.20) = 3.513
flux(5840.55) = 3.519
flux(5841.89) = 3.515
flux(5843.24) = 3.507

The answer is -1.4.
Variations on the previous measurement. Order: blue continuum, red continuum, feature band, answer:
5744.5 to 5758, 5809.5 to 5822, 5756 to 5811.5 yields 0.5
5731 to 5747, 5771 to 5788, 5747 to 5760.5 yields -0.3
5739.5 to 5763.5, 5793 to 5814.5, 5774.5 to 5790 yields 0.9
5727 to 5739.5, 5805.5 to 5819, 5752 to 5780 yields 0.6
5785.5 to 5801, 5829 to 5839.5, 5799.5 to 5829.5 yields -0.1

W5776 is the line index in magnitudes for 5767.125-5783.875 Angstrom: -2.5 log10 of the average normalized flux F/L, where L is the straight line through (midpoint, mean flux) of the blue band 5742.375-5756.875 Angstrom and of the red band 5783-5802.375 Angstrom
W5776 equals 0.05 mag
